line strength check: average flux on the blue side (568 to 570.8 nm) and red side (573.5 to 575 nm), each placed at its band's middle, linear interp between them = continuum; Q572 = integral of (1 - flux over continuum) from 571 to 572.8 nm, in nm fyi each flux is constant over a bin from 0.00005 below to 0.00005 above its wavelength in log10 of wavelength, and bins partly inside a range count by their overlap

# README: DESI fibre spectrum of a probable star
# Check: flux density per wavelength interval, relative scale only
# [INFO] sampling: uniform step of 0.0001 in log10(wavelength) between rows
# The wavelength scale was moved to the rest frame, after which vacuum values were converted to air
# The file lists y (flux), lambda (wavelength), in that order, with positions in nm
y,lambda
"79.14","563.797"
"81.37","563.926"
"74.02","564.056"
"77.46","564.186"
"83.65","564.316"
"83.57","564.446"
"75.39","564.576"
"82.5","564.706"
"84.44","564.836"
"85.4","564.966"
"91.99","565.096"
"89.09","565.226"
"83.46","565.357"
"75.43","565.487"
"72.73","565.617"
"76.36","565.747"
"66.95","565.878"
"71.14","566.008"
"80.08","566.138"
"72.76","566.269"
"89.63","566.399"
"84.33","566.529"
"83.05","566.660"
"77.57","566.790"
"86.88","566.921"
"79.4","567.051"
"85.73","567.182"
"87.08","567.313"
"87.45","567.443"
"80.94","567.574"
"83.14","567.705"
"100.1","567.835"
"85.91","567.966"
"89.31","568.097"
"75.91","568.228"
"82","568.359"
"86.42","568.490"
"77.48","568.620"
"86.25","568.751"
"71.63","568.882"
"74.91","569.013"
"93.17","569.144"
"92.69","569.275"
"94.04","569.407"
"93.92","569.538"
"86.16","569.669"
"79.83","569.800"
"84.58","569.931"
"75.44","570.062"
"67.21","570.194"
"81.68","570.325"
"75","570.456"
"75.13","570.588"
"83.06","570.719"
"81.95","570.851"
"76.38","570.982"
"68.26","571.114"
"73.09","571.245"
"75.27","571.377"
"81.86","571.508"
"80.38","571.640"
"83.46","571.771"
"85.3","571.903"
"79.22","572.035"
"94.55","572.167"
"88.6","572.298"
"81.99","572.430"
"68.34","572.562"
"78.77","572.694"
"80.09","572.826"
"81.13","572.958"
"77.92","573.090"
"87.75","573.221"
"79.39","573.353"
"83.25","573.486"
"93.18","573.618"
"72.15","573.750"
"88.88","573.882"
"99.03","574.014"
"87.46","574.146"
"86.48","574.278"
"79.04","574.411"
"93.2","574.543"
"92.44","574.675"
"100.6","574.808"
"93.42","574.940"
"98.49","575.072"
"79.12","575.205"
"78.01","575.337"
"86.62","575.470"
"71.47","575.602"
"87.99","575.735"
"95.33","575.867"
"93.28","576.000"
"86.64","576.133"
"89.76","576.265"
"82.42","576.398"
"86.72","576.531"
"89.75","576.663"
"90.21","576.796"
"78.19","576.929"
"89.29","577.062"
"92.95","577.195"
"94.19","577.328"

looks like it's 0.13 nm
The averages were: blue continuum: 82.2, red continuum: 89.4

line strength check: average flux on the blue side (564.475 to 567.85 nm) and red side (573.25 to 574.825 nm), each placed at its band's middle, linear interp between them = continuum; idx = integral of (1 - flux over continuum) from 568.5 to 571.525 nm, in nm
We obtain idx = 0.15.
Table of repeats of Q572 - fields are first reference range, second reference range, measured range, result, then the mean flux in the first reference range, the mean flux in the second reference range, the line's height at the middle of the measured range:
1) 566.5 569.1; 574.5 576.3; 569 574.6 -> 0.25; 83.3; 89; 86.3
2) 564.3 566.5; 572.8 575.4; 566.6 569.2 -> -0.05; 80.3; 86.7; 82.1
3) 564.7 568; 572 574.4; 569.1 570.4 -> -0.02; 82.4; 83.7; 83.1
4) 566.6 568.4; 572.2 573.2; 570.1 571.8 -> 0.10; 84.6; 80.5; 81.9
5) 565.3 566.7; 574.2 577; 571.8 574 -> 0.05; 77.7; 87.6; 84.8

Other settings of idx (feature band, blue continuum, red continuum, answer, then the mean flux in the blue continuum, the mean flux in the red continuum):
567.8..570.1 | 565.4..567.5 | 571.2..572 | -0.14 nm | 79.8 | 80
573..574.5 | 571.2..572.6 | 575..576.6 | -0.02 nm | 81.5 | 86.4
